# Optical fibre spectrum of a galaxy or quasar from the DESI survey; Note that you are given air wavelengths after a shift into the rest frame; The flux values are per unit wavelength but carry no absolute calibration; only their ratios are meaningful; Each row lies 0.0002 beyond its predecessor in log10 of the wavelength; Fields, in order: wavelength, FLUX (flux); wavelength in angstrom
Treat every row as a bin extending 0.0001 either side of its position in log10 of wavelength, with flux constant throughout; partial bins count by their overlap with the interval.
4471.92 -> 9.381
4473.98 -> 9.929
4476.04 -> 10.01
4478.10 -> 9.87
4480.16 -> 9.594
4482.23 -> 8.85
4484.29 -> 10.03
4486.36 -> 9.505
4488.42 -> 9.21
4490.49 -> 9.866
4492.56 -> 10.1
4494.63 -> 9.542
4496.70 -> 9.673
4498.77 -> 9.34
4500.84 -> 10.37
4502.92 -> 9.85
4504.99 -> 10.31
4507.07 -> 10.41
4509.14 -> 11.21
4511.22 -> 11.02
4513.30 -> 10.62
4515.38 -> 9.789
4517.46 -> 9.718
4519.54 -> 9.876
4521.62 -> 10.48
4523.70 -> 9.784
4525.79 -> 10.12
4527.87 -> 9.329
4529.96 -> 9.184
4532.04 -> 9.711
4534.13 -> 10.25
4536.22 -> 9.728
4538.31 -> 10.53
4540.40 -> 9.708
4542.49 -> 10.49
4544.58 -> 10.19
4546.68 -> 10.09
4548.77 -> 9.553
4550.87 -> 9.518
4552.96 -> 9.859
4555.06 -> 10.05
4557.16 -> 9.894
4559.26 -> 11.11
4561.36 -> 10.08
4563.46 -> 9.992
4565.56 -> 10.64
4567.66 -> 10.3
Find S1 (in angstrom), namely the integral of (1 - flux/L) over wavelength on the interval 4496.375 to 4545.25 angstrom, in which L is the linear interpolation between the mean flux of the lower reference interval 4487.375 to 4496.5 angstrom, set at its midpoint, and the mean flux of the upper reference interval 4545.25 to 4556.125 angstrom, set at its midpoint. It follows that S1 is -1.6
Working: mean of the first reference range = 9.68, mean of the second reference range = 9.82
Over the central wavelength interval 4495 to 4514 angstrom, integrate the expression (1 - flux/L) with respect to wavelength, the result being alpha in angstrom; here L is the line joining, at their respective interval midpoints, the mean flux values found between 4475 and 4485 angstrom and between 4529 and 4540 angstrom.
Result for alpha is -1.0 angstrom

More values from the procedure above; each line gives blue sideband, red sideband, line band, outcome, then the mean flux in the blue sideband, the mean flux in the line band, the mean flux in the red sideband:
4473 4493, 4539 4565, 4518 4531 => 0.16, 9.68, 9.79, 10.1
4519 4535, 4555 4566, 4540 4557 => 0.32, 9.84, 9.94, 10.3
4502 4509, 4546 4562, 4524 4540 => 0.52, 10.3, 9.83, 10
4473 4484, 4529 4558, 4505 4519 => -0.90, 9.68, 10.4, 9.91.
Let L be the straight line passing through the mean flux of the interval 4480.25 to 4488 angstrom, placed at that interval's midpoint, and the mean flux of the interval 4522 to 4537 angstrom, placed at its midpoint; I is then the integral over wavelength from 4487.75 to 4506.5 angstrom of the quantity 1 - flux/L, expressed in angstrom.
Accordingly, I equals -0.6 angstrom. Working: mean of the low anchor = 9.46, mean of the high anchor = 9.76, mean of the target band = 9.83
